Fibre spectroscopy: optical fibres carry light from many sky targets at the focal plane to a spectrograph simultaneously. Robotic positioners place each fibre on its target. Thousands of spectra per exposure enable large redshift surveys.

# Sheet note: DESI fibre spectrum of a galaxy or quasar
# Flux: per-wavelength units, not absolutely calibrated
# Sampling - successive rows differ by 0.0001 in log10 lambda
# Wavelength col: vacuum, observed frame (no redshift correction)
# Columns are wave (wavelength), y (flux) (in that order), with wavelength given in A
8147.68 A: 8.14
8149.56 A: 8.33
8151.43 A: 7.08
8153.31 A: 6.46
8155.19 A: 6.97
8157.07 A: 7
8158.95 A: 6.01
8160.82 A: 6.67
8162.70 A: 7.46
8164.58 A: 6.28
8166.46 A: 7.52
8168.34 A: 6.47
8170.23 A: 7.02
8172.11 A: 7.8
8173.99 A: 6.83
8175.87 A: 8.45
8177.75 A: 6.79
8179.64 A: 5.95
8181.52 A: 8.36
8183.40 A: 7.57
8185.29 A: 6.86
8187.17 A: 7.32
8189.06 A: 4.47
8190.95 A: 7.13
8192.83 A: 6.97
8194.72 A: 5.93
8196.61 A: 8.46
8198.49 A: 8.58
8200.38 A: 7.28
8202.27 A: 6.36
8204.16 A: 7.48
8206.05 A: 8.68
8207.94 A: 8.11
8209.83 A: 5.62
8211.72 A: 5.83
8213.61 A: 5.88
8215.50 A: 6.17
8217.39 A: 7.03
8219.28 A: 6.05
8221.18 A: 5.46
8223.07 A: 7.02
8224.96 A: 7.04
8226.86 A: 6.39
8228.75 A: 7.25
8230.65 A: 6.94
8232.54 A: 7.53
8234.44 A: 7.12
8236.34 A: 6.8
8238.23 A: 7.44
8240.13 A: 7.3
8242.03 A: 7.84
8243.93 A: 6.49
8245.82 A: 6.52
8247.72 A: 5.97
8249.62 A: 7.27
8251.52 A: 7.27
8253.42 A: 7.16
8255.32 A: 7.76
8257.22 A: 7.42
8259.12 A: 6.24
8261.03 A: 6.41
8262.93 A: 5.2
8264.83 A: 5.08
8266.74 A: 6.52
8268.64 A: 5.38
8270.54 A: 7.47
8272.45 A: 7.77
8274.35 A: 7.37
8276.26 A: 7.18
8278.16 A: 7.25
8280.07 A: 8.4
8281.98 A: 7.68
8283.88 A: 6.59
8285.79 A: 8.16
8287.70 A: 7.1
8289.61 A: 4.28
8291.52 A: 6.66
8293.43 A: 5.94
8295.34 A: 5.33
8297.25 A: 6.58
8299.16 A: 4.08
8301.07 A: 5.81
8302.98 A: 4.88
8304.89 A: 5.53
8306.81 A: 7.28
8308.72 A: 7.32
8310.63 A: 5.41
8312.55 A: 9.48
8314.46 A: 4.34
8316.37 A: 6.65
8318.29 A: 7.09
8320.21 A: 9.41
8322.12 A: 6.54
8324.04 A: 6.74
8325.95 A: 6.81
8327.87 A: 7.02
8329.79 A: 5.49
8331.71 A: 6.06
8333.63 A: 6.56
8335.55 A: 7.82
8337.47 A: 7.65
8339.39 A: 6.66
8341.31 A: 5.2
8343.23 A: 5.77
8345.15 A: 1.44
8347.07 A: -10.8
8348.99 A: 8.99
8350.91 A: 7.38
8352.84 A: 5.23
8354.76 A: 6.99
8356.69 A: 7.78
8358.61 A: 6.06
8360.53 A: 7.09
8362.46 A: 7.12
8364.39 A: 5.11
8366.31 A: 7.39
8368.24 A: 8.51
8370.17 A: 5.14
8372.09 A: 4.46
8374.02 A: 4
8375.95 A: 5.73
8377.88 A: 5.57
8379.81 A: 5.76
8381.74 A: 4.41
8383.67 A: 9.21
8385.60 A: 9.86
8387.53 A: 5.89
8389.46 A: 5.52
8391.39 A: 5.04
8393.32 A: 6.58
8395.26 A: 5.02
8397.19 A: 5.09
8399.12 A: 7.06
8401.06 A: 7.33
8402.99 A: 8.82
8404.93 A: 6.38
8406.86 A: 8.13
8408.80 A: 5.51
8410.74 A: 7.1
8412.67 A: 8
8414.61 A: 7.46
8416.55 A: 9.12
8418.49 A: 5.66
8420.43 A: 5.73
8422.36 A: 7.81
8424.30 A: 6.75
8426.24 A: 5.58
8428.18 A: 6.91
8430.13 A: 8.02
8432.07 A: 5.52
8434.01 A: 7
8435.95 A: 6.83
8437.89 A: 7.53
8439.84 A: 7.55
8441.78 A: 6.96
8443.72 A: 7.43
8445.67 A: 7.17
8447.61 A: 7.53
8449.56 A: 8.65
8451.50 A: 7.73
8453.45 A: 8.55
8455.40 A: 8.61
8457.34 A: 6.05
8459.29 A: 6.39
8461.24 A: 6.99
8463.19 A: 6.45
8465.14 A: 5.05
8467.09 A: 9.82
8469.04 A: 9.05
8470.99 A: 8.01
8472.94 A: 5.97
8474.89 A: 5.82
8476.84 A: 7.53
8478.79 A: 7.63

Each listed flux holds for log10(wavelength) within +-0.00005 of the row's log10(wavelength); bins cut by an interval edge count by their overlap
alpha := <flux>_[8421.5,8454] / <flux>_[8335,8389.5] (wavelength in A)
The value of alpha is 1.26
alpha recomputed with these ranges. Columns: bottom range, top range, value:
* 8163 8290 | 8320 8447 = 0.92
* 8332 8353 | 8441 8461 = 1.58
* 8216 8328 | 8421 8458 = 1.08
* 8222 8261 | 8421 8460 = 1.03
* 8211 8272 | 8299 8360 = 0.89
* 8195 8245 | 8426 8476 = 1.03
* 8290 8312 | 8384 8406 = 1.13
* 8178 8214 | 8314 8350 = 0.79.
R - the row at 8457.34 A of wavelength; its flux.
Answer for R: 6.05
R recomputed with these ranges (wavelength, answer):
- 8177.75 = 6.79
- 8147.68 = 8.14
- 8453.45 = 8.55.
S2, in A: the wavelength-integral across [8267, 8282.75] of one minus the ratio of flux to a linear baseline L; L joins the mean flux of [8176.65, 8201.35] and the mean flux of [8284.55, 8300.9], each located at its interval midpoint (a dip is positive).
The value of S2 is -2.76 A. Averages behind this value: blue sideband 7.06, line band 7.27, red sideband 6.01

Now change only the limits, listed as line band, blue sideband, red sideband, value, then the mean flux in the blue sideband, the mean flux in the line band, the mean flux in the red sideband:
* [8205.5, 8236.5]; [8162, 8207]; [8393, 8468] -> 1.8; 7.17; 6.73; 7.08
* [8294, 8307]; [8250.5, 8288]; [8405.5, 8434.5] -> 2.6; 6.97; 5.55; 6.94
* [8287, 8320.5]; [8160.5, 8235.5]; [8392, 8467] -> 3.7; 6.95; 6.22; 7.03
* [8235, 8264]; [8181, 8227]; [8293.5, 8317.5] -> -1.6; 6.88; 6.87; 6.06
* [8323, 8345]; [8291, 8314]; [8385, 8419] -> 0.1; 6.14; 6.34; 6.85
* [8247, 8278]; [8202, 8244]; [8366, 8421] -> 0.3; 6.88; 6.74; 6.53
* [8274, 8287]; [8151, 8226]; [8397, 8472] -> -0.9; 6.91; 7.52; 7.24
